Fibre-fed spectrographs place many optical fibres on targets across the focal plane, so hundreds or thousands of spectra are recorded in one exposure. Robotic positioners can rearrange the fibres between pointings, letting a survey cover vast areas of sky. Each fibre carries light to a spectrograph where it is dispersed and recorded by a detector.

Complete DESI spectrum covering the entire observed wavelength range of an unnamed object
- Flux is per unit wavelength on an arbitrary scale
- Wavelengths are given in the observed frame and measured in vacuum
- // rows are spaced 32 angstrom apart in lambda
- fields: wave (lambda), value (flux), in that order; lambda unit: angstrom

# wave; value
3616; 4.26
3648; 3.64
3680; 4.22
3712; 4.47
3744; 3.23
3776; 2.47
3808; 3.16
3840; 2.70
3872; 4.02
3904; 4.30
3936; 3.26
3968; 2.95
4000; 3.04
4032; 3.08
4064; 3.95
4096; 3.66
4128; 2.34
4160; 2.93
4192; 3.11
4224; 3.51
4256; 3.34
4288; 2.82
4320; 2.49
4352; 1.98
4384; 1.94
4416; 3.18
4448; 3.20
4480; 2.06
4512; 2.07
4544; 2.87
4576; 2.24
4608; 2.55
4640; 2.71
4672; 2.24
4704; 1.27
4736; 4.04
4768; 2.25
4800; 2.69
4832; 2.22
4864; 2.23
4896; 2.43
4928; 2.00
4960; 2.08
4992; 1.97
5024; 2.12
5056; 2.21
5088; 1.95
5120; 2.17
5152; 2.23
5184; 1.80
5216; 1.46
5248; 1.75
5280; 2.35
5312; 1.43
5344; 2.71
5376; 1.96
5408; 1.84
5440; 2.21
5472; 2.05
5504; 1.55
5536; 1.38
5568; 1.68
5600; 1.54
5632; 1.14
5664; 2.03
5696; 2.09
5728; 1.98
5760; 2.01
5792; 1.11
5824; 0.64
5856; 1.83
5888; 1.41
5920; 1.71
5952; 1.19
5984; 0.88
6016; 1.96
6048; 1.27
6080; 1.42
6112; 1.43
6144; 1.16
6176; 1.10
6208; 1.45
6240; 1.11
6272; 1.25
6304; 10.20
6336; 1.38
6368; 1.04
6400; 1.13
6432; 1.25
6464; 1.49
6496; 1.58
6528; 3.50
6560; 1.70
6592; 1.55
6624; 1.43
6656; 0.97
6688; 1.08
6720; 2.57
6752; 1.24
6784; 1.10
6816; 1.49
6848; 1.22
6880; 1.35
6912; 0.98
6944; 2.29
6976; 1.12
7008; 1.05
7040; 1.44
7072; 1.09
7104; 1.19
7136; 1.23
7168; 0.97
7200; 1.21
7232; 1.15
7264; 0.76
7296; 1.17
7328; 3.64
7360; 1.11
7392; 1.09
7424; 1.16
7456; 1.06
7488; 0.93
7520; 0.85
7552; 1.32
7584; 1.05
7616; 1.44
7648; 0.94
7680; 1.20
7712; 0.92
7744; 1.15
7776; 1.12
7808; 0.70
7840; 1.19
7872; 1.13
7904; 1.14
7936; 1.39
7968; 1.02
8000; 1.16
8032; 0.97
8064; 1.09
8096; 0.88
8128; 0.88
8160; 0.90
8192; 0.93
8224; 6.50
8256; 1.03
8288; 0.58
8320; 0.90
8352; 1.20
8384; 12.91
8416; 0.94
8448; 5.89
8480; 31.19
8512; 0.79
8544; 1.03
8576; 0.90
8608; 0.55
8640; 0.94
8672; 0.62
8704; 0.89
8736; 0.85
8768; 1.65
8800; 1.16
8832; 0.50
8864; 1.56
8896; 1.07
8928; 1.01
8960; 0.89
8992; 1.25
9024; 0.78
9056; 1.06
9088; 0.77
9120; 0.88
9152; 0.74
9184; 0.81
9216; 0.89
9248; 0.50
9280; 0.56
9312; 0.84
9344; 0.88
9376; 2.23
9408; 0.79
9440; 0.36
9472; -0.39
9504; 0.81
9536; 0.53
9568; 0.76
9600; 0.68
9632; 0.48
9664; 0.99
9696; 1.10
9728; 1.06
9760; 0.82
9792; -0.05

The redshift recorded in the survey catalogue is 0.690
